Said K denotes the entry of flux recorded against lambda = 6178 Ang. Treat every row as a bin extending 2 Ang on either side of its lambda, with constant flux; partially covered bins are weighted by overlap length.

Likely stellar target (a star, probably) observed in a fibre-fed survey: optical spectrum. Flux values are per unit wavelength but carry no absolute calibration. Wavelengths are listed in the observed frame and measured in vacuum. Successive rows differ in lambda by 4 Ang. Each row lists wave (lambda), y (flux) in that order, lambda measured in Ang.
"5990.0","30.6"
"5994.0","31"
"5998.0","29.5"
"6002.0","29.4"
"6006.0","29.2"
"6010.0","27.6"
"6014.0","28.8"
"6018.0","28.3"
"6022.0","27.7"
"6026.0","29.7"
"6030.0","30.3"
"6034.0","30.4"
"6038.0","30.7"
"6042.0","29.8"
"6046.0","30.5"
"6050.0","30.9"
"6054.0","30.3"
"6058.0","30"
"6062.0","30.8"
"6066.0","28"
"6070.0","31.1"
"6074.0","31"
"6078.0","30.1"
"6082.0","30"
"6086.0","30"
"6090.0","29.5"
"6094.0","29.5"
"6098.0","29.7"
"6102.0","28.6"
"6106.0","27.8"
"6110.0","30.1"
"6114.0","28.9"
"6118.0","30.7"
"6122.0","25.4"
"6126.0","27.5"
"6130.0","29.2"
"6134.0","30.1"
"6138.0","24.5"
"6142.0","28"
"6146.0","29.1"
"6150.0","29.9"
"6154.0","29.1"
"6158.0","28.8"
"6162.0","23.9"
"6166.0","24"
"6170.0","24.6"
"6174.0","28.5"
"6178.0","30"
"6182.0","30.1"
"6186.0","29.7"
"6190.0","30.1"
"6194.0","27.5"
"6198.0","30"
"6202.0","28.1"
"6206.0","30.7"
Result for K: 30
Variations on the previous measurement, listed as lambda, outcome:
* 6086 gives 30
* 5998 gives 29.5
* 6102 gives 28.6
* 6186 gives 29.7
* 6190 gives 30.1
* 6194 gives 27.5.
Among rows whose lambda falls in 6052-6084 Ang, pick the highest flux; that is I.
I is 31.1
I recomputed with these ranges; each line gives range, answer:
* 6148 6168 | 29.9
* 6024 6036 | 30.4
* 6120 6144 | 30.1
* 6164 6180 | 30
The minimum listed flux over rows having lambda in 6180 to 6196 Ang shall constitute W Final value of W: 27.5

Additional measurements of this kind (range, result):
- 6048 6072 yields 28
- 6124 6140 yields 24.5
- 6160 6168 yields 23.9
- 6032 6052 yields 29.8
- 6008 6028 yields 27.6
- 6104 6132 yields 25.4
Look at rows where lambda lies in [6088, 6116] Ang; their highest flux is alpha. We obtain 30.1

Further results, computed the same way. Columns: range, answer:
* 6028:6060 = 30.9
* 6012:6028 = 29.7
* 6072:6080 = 31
